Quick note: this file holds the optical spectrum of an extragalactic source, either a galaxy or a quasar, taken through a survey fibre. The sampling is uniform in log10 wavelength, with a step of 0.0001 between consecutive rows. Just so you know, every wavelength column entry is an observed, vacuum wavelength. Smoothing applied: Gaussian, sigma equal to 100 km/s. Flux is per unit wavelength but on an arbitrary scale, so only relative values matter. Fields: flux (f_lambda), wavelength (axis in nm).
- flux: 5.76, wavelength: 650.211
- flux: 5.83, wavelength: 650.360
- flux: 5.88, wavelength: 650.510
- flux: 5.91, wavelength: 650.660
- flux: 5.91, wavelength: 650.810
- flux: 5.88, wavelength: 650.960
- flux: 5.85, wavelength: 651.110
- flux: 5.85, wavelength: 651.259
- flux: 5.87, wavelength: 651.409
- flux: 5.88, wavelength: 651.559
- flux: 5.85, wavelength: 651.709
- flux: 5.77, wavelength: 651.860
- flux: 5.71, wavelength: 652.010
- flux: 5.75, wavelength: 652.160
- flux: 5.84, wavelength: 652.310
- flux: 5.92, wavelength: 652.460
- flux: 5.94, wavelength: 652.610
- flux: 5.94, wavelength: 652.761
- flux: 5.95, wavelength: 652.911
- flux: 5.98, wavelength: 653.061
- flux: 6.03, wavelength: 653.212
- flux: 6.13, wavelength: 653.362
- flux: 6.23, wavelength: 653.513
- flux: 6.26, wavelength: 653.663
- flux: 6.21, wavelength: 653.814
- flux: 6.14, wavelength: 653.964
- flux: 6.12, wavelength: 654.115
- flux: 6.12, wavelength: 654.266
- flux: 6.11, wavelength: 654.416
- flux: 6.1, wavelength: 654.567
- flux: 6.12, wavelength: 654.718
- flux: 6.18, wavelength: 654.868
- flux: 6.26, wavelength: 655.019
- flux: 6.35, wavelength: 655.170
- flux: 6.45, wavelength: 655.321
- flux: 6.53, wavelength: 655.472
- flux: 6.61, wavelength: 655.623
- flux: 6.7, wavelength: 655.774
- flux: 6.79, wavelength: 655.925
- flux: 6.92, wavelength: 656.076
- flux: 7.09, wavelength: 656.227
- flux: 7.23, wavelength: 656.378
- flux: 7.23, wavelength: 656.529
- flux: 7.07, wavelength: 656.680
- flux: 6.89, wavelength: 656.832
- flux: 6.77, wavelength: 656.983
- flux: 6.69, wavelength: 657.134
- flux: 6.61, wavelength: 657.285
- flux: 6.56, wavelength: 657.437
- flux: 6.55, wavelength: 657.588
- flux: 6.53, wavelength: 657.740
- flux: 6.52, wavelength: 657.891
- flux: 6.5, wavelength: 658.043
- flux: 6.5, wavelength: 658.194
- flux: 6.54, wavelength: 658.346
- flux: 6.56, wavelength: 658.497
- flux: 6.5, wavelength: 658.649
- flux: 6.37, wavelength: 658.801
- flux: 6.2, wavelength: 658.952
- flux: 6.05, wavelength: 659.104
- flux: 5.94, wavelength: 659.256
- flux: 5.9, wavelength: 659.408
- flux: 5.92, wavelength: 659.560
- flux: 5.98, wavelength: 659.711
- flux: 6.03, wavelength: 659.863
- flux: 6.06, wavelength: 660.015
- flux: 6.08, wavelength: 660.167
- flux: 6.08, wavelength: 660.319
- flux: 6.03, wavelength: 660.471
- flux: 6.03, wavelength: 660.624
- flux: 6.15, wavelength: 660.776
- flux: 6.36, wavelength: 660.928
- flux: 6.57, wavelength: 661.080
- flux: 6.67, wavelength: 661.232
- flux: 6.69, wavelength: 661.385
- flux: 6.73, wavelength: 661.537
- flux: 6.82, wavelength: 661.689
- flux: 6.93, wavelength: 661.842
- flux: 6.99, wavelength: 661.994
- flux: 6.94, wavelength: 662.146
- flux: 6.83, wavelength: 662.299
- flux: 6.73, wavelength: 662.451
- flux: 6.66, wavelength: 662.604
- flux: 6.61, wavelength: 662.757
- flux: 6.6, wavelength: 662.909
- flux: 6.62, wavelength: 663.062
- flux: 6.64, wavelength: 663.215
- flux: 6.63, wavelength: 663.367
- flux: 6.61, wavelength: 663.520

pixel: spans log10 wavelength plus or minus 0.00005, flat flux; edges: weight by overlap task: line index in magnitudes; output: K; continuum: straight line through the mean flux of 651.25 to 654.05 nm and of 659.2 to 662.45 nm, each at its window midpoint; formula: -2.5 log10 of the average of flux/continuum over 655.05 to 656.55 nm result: -0.107 mag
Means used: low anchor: 5.96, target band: 6.76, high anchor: 6.38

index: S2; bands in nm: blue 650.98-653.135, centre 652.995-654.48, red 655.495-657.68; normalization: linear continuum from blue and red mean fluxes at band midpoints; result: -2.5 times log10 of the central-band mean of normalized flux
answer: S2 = 0.02 mag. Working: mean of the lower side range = 5.87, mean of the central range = 6.13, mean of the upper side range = 6.83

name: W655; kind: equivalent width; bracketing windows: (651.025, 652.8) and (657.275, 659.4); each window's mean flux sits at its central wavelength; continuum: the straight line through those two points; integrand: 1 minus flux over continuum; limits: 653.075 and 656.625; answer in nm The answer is -0.19 nm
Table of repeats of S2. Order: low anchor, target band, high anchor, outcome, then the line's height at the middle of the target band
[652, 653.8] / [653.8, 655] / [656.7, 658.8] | 0.01 mag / 6.18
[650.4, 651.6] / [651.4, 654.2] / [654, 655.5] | 0.01 mag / 6.04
